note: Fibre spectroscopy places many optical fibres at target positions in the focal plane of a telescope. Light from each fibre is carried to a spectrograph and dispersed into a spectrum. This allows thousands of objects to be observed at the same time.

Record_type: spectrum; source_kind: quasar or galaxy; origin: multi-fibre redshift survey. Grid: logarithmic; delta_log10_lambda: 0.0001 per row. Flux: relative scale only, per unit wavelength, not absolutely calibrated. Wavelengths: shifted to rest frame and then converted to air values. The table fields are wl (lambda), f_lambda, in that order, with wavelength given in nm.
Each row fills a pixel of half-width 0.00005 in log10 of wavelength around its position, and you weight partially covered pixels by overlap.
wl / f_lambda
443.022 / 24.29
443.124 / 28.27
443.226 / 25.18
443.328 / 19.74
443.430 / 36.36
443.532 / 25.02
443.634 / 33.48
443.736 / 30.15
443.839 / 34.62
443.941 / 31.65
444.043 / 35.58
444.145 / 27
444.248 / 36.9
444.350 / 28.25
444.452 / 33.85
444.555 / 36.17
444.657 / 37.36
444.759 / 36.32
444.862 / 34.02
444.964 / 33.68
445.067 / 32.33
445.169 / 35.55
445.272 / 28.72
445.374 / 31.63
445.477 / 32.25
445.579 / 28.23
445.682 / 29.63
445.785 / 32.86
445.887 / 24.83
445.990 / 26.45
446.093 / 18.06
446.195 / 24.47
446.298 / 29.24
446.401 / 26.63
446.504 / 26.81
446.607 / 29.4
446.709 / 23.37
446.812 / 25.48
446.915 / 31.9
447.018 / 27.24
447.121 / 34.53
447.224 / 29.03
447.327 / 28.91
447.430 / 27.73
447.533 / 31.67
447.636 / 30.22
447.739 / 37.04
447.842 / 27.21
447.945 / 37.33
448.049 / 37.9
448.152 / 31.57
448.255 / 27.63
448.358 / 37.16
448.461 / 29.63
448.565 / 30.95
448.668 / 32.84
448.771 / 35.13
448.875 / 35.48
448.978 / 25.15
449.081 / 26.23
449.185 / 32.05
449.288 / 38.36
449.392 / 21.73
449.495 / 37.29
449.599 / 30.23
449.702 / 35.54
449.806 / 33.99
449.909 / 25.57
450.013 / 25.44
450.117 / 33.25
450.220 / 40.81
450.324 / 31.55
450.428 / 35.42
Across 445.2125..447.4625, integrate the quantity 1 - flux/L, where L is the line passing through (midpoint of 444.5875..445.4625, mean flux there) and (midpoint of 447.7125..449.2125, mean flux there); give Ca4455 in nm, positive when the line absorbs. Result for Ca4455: 0.34 nm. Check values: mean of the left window 33.7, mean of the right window 32.1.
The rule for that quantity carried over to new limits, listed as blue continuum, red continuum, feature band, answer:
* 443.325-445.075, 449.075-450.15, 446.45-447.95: 0.10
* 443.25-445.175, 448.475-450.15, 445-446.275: 0.13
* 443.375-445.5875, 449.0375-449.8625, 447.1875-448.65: 0.02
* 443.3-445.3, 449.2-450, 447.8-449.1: -0.01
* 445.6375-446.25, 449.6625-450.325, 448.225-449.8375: -0.06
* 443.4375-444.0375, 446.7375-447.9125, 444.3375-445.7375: -0.08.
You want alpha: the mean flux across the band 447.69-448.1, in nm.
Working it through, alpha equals 34.8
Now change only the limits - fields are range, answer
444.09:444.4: 30.8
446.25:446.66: 28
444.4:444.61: 35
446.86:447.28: 30.6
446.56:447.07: 27.5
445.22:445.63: 30.2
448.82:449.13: 29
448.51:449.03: 31.9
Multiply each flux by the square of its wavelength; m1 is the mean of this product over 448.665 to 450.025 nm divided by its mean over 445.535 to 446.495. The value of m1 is 1.19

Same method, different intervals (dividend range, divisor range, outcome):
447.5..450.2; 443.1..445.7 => 1.03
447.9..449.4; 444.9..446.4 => 1.12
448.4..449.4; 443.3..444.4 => 1.03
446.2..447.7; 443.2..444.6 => 0.93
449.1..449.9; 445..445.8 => 1.04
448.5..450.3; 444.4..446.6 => 1.06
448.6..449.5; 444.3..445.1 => 0.94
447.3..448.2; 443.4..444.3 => 1.02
